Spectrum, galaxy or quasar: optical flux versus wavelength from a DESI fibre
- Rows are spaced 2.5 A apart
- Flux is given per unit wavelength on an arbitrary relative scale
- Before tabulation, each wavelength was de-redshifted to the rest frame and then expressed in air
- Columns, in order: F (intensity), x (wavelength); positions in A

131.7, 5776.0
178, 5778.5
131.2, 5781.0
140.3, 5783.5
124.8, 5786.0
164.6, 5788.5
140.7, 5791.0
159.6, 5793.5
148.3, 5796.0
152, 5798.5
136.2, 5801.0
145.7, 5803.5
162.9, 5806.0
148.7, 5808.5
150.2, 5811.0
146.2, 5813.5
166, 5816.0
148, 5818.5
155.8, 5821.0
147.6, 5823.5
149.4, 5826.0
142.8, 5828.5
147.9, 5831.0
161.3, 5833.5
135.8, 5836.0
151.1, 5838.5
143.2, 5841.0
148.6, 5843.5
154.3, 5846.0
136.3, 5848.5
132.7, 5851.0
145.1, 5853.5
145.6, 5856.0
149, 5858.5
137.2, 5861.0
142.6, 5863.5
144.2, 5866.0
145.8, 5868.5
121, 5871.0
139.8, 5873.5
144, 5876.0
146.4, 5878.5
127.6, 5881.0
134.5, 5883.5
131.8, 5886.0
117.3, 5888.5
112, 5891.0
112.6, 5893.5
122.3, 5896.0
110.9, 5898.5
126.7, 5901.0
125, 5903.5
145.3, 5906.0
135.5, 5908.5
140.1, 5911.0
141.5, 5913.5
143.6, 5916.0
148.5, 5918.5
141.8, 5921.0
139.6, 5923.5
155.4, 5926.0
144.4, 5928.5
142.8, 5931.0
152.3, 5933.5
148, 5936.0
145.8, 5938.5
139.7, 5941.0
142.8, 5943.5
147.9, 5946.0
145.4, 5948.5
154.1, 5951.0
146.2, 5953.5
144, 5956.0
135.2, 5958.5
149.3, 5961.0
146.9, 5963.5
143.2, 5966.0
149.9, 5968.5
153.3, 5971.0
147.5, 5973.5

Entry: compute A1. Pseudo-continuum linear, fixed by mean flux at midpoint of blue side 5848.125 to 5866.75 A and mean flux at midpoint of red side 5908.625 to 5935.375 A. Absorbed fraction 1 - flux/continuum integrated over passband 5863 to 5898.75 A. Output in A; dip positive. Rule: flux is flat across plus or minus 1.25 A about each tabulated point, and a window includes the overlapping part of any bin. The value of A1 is 3.1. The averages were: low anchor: 142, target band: 130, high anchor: 145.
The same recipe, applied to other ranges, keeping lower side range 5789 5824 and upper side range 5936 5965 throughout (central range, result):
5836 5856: 0.7 A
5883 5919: 4.4 A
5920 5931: 0.1 A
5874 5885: 0.7 A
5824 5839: 0.2 A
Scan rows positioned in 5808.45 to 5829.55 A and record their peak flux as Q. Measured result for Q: 166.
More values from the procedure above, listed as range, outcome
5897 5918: 145.3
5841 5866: 154.3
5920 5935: 155.4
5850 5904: 149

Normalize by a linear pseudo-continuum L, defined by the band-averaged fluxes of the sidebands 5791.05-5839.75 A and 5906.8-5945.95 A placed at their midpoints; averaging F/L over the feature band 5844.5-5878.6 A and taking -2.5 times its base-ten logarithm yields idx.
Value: 0.05 mag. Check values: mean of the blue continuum 150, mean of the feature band 142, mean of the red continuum 144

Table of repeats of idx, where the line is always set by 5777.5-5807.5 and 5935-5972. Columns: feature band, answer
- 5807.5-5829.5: -0.02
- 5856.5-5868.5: 0.03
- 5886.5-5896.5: 0.25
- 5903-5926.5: 0.04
